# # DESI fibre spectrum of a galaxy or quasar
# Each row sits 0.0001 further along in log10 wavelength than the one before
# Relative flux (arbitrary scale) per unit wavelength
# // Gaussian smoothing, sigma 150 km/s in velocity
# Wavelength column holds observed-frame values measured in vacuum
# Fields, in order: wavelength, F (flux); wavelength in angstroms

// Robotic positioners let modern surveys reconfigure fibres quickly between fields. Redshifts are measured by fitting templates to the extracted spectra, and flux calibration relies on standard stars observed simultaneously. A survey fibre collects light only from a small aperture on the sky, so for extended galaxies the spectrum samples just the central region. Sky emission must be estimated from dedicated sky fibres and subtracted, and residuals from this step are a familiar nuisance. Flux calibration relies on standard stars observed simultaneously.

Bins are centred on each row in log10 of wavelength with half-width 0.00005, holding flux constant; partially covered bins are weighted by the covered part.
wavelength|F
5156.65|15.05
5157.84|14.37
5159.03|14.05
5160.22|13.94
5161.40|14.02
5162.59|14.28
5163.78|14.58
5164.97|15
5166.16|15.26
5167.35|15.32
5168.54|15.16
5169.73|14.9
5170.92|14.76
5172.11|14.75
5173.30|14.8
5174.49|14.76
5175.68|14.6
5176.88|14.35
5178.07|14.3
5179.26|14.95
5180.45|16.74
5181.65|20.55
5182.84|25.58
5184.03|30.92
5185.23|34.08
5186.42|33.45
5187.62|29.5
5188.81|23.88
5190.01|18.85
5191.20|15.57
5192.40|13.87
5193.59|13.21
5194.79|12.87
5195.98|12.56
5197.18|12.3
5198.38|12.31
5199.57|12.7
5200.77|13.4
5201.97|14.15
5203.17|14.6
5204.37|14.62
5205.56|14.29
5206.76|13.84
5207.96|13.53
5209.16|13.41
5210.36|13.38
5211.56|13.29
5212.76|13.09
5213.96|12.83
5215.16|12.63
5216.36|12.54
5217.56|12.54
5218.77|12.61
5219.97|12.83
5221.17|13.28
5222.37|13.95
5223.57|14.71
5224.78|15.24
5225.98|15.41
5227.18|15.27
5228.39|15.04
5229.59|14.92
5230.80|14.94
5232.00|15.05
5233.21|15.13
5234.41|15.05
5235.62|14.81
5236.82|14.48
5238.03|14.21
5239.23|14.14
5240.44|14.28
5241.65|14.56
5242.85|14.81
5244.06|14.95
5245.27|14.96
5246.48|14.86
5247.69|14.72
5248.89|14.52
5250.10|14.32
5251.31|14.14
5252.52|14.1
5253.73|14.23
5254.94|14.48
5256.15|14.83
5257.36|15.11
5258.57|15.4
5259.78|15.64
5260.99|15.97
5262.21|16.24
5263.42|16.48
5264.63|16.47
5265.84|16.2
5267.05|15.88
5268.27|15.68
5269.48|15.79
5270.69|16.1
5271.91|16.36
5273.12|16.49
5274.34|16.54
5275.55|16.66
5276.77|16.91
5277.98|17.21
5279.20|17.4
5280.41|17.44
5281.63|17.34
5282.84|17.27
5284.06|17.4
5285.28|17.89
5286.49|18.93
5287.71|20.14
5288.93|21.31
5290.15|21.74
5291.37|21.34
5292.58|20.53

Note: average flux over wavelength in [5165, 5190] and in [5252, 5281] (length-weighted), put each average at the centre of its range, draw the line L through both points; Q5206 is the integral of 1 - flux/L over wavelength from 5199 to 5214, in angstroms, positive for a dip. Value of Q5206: 3.84 angstroms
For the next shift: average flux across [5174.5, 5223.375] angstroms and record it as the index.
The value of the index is 16.3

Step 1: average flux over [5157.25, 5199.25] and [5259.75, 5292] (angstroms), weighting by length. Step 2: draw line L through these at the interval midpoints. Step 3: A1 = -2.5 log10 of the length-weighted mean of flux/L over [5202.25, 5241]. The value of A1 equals 0.23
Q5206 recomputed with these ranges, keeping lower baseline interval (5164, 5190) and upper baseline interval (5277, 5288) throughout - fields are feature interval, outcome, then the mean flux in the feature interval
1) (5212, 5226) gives 4.0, 13.4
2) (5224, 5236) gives 2.2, 15.1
